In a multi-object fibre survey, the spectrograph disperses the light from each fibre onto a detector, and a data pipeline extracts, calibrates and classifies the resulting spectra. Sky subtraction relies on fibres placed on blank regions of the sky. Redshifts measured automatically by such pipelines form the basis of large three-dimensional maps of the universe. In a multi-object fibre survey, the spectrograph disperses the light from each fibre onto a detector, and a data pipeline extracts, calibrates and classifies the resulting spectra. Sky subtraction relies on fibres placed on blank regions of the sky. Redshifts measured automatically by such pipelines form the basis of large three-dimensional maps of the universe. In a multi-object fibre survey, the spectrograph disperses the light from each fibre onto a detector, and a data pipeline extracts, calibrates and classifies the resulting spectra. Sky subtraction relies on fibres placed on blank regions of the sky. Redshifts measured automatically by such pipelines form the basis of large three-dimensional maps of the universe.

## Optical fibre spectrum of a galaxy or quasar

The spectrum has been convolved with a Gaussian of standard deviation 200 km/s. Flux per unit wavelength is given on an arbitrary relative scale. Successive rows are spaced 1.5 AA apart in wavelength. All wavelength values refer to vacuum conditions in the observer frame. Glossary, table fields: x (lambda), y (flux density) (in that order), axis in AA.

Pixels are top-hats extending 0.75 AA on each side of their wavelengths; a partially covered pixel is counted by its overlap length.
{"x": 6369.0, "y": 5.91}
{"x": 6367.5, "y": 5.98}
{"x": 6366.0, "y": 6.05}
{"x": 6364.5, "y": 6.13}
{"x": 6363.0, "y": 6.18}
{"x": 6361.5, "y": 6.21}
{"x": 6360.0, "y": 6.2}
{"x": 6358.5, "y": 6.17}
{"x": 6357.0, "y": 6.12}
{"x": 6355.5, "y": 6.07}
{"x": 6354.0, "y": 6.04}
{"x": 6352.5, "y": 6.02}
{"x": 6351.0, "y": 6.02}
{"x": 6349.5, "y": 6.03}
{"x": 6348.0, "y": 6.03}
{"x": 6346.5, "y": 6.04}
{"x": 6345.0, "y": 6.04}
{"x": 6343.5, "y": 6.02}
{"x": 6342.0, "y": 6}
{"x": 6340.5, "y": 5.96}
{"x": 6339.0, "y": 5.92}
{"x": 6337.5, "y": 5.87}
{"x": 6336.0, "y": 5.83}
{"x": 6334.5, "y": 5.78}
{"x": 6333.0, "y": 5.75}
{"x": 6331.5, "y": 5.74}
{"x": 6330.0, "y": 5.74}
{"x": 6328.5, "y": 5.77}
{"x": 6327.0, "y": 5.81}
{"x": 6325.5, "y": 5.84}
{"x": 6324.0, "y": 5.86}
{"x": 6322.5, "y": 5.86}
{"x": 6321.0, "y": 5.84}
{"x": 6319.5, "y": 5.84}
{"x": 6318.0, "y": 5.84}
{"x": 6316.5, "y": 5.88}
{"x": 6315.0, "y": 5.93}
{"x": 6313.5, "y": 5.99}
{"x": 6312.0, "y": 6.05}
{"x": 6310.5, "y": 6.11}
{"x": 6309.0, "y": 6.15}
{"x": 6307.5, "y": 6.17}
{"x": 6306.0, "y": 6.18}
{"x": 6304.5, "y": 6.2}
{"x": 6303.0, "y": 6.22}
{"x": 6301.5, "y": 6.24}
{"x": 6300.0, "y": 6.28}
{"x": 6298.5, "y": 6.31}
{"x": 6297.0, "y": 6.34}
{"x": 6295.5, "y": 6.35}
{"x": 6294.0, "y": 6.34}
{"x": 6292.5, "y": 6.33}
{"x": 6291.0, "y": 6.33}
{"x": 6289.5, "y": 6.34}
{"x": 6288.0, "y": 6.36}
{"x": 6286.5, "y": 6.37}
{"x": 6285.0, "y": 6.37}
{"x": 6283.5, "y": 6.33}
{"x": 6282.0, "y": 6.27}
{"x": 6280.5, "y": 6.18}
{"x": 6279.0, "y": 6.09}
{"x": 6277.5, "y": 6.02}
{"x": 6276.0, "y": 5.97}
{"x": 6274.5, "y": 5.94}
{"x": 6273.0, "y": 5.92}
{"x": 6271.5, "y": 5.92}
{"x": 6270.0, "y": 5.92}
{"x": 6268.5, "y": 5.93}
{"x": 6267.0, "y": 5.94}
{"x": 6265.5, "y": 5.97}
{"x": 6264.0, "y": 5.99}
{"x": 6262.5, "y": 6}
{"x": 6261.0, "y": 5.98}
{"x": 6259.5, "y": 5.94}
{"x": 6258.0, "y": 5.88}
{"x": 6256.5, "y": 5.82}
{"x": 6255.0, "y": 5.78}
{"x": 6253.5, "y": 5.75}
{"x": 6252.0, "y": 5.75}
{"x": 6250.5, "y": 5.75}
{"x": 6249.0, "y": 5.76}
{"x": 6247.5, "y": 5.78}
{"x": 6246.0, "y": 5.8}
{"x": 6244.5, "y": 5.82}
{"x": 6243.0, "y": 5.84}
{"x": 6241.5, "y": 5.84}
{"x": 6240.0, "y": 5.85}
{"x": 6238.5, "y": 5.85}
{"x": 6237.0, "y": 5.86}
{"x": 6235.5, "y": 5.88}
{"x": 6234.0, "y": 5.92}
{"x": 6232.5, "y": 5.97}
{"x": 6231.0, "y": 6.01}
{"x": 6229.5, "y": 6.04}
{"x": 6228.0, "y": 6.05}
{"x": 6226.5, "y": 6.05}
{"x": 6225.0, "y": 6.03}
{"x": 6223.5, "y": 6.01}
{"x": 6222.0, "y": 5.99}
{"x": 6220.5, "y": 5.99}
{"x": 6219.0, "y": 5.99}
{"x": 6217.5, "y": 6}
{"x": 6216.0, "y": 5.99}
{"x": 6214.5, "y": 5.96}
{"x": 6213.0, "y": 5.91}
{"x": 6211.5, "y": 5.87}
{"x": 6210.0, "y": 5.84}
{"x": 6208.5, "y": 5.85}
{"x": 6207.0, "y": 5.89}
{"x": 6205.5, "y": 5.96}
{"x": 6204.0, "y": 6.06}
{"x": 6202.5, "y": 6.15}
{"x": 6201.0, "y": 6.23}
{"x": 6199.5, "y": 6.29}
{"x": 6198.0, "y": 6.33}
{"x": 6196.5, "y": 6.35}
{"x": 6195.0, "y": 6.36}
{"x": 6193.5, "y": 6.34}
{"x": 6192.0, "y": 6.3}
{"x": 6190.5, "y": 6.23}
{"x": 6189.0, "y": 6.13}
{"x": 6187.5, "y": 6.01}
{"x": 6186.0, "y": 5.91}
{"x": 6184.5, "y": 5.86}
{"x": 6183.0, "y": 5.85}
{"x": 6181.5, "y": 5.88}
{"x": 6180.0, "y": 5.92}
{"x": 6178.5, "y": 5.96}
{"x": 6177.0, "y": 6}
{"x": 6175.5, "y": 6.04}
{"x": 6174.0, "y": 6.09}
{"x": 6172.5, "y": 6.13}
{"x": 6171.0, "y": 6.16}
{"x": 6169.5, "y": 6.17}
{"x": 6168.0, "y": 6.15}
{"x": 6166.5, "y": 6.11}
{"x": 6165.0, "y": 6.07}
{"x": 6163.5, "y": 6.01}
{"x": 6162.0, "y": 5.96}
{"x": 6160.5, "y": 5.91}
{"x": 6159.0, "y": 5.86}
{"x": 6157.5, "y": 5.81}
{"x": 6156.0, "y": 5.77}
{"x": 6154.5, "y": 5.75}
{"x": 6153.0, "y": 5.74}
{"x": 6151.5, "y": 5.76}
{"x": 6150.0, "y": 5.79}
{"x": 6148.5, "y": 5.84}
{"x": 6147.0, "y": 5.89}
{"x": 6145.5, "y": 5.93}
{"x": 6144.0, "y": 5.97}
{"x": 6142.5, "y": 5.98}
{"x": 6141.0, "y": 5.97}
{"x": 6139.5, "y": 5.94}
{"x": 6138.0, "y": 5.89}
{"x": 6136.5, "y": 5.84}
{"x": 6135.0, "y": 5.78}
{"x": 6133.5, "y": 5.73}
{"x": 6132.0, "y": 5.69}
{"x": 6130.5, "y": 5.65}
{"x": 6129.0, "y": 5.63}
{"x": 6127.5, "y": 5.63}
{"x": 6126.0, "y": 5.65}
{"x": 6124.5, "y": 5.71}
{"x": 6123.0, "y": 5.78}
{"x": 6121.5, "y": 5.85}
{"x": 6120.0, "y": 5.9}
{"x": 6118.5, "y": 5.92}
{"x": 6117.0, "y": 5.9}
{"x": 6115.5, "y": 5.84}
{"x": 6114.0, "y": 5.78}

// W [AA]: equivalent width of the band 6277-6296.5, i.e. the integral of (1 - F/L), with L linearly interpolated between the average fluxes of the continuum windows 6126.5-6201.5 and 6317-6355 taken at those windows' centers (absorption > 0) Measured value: -1.21 AA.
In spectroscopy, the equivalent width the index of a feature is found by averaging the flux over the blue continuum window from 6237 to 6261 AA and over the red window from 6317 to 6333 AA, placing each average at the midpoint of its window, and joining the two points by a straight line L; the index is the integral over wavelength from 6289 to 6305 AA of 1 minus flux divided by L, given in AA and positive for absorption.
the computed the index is -1.3 AA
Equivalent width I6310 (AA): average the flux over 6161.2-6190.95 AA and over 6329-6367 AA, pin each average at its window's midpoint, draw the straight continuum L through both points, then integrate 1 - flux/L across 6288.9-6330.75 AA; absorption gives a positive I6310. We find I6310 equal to -0.5 AA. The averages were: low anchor 6.03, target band 6.08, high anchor 6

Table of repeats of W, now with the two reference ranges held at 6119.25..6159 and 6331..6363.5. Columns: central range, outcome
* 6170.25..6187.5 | -0.4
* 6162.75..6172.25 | -0.5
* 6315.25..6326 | 0.2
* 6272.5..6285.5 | -0.4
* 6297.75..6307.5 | -0.4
